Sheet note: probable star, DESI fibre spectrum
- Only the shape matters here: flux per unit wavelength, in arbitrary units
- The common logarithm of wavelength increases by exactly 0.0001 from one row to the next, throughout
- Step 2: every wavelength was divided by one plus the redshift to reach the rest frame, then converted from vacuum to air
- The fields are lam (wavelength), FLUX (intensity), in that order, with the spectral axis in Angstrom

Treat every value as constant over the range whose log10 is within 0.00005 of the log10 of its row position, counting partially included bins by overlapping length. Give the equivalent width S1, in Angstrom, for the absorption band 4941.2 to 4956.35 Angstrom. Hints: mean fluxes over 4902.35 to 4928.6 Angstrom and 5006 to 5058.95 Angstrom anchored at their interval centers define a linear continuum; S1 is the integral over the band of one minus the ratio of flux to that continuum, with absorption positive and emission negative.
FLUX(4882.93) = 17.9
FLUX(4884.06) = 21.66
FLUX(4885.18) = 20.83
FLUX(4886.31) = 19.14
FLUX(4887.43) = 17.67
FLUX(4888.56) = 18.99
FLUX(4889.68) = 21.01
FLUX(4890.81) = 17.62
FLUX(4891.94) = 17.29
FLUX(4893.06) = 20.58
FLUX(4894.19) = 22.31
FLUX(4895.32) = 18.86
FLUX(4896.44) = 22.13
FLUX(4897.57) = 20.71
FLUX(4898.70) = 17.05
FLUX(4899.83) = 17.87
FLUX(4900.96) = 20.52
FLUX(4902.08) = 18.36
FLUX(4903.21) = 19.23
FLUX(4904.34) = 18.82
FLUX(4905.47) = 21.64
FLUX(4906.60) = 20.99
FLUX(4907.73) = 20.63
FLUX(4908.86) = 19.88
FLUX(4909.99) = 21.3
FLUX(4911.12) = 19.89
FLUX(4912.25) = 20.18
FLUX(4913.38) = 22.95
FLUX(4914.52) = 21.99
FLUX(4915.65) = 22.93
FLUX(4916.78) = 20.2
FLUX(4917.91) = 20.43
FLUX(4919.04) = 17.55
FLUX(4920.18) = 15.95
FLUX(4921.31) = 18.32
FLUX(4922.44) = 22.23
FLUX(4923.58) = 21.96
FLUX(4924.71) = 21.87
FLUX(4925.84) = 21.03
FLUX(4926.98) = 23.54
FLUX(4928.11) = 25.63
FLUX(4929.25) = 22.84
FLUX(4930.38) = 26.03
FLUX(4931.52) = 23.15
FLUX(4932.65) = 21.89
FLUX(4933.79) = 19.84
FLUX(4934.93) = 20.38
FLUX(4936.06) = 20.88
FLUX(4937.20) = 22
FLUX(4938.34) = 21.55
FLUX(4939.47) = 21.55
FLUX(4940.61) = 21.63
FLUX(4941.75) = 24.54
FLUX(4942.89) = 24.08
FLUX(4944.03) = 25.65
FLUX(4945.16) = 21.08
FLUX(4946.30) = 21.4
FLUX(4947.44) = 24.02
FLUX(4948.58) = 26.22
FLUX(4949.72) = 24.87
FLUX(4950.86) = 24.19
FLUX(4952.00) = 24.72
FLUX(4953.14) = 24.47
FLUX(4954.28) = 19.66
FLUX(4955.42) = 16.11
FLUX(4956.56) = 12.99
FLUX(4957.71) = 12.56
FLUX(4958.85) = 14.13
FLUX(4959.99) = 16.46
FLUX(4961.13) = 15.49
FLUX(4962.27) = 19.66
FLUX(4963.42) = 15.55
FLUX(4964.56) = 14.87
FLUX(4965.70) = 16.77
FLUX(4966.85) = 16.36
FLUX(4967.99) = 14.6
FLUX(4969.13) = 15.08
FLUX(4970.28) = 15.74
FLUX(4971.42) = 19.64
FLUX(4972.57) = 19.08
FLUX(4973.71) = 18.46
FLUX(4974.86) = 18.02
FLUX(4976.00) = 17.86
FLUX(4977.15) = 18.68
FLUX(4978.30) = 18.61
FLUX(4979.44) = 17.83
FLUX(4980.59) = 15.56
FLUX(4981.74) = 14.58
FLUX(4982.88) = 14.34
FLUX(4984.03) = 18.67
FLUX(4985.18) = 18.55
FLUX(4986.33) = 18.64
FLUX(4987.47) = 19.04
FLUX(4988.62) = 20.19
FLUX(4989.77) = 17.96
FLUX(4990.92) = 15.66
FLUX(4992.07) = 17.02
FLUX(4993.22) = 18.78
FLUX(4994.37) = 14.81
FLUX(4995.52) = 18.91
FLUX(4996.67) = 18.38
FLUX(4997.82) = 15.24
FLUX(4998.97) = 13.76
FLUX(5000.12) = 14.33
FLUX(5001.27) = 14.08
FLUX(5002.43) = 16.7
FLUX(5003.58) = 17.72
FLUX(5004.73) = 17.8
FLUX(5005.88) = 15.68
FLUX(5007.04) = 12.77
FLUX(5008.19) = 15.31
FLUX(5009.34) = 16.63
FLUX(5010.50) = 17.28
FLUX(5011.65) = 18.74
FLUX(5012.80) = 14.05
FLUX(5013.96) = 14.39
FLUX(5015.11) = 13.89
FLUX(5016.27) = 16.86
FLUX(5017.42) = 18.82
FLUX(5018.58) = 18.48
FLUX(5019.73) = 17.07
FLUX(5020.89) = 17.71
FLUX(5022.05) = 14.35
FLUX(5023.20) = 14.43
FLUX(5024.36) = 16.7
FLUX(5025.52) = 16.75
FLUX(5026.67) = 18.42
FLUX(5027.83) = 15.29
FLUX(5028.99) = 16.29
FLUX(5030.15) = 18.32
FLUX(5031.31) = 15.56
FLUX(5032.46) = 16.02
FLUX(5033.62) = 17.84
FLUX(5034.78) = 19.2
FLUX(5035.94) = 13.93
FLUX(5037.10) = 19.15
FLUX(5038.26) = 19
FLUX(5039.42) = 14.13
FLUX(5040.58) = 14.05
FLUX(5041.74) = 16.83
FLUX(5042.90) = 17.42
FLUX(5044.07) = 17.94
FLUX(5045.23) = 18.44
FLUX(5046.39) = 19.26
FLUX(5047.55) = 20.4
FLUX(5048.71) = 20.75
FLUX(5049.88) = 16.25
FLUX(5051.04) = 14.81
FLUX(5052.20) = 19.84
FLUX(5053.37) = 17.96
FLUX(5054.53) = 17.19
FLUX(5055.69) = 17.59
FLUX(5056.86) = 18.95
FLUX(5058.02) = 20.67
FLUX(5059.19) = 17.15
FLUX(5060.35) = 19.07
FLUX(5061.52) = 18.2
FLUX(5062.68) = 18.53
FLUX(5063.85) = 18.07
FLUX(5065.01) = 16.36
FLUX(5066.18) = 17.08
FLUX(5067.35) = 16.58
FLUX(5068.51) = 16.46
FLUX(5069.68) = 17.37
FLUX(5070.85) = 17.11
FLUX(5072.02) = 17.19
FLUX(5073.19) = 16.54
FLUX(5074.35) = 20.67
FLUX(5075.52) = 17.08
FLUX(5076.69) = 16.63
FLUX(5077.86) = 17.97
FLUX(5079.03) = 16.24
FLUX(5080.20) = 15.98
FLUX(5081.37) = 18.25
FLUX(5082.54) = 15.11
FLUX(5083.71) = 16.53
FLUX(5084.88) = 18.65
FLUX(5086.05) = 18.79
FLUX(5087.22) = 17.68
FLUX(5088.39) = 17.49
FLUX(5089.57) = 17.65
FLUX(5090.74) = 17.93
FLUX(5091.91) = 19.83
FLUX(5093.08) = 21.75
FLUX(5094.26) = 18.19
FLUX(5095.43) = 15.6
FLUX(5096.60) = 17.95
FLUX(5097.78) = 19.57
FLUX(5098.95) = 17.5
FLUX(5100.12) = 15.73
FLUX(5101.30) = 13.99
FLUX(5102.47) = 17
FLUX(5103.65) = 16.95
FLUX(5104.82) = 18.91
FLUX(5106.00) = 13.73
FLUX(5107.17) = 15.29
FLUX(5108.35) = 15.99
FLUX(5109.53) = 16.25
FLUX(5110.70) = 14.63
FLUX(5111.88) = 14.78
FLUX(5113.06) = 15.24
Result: -2.4 Angstrom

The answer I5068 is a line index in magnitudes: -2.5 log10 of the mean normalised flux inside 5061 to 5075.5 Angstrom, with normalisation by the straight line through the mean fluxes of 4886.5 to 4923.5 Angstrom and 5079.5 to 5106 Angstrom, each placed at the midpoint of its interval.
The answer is 0.02 mag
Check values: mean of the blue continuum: 19.9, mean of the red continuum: 17.5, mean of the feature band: 17.5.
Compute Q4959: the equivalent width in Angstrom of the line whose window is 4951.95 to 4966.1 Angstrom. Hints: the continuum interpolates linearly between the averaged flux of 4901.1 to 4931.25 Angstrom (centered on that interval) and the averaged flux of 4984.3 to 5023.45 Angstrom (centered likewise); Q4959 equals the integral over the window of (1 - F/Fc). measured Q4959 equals 1.5 Angstrom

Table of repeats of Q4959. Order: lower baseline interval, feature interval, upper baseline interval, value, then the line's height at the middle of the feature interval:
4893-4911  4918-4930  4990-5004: -1.2 Angstrom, 19.2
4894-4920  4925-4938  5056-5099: -1.7 Angstrom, 19.8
